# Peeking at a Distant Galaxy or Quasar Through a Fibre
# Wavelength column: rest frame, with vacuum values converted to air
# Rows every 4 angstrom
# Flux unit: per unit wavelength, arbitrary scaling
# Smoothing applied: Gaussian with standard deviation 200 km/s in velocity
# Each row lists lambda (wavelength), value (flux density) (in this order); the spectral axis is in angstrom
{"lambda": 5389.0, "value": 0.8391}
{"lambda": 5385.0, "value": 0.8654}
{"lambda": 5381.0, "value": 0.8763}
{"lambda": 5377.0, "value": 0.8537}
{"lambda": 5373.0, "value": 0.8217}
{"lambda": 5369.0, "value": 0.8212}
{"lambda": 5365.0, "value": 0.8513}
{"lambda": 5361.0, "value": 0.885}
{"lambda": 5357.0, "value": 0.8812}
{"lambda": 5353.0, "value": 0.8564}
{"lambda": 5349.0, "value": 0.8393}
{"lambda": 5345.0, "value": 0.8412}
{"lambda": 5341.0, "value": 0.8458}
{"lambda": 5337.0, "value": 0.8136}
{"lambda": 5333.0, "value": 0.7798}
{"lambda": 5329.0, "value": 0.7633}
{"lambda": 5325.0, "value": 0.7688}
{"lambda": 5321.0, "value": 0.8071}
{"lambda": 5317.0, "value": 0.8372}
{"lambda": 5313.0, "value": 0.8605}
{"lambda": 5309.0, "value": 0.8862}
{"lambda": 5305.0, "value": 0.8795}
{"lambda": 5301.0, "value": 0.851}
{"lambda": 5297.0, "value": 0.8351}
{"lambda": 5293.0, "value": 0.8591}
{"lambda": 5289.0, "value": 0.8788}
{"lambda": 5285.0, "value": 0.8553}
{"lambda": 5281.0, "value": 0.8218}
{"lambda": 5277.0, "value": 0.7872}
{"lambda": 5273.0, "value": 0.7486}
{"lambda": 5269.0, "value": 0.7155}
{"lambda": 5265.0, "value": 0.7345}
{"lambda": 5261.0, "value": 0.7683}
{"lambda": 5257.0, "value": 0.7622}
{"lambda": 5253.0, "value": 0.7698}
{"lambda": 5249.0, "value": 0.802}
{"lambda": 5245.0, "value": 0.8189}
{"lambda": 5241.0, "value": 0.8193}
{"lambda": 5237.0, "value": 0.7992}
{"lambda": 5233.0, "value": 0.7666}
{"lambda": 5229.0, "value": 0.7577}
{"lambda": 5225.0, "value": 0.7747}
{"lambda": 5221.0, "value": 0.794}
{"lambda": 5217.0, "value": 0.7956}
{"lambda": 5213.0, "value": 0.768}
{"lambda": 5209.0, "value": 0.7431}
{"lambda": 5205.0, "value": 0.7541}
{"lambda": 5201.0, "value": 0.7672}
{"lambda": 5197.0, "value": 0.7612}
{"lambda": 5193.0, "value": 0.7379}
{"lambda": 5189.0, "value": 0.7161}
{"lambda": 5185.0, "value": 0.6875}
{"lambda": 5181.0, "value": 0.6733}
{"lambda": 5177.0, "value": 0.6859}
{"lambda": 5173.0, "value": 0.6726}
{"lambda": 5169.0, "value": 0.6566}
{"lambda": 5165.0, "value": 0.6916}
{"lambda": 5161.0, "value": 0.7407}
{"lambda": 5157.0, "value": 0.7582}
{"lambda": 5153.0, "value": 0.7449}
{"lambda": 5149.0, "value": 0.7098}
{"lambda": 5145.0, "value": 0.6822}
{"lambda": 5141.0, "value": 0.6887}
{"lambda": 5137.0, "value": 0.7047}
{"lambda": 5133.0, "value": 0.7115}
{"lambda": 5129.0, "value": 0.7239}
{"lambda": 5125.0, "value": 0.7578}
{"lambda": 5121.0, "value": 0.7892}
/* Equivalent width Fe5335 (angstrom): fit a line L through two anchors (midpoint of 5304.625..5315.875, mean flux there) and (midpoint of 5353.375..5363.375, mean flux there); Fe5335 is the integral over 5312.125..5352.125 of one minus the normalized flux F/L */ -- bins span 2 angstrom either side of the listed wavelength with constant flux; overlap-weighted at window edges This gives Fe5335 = 2.7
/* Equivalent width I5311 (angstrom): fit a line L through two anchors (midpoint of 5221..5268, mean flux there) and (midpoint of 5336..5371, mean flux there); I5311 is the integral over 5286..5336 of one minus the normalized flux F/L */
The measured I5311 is -0.77 angstrom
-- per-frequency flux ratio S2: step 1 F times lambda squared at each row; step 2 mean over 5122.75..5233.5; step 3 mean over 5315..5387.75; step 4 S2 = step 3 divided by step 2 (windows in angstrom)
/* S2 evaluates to 1.22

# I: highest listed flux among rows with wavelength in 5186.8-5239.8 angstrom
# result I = 0.7992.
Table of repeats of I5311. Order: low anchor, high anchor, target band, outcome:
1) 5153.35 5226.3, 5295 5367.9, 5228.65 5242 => -0.4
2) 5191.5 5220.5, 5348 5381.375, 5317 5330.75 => 0.7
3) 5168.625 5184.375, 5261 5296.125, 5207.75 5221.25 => -1.0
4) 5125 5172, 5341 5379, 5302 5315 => -0.9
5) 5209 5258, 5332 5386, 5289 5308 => -1.0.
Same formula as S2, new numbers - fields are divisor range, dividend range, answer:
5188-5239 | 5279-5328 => 1.14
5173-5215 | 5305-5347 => 1.19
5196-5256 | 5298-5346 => 1.10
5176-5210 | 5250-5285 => 1.09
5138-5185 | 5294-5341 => 1.25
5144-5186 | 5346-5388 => 1.32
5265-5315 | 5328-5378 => 1.03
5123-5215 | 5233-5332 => 1.17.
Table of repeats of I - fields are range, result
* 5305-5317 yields 0.8862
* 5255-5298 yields 0.8788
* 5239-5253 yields 0.8193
